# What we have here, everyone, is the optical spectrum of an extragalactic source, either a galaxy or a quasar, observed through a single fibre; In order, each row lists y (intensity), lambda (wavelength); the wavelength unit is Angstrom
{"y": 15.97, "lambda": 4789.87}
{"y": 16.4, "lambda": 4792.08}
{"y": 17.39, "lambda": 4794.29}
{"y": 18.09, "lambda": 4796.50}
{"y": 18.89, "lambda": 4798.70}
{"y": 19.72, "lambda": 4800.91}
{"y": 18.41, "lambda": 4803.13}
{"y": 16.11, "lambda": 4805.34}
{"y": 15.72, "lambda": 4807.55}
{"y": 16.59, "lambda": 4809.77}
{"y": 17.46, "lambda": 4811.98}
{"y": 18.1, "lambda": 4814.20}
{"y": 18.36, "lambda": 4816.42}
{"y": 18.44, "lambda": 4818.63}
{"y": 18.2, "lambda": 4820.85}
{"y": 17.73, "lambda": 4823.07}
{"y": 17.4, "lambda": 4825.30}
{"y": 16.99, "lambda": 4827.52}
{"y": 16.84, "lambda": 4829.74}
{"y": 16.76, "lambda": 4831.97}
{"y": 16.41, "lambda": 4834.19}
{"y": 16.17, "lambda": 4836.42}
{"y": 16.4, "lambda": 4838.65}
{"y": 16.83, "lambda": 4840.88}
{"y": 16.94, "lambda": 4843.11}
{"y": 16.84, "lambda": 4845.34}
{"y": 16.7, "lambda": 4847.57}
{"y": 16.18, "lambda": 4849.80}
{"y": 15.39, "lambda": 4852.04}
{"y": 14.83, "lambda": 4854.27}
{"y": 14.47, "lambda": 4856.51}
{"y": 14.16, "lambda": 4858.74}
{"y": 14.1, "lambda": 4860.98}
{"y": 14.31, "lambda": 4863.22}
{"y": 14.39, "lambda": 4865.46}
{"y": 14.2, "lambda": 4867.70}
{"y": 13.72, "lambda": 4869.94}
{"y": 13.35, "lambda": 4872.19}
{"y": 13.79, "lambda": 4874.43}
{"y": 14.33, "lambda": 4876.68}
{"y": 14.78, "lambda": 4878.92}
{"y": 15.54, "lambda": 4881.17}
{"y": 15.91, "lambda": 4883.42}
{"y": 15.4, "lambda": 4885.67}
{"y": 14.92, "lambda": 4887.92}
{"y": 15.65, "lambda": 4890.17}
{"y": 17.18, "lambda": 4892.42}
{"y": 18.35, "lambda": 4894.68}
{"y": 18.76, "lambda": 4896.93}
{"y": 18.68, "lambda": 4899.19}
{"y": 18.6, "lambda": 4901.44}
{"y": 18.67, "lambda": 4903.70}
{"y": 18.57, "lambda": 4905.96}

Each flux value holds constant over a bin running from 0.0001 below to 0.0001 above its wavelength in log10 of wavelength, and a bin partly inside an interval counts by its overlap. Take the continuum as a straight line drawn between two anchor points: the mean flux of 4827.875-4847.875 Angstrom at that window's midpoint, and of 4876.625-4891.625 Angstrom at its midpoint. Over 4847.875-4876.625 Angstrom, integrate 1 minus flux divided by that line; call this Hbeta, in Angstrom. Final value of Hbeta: 2.7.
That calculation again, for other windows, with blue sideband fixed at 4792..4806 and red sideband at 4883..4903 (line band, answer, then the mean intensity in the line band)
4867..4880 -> 2.5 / 14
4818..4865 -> 3.7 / 16.2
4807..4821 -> 0.2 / 17.6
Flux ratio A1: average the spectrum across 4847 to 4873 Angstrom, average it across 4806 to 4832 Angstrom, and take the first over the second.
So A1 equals 0.84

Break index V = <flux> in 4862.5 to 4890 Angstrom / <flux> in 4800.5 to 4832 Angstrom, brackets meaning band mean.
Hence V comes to 0.8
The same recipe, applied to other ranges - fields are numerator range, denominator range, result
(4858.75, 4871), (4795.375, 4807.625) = 0.79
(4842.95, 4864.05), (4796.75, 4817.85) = 0.86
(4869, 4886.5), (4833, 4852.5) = 0.89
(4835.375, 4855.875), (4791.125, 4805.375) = 0.90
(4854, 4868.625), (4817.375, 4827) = 0.80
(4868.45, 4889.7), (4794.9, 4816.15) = 0.83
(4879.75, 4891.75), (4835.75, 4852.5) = 0.94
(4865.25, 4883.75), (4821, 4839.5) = 0.85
